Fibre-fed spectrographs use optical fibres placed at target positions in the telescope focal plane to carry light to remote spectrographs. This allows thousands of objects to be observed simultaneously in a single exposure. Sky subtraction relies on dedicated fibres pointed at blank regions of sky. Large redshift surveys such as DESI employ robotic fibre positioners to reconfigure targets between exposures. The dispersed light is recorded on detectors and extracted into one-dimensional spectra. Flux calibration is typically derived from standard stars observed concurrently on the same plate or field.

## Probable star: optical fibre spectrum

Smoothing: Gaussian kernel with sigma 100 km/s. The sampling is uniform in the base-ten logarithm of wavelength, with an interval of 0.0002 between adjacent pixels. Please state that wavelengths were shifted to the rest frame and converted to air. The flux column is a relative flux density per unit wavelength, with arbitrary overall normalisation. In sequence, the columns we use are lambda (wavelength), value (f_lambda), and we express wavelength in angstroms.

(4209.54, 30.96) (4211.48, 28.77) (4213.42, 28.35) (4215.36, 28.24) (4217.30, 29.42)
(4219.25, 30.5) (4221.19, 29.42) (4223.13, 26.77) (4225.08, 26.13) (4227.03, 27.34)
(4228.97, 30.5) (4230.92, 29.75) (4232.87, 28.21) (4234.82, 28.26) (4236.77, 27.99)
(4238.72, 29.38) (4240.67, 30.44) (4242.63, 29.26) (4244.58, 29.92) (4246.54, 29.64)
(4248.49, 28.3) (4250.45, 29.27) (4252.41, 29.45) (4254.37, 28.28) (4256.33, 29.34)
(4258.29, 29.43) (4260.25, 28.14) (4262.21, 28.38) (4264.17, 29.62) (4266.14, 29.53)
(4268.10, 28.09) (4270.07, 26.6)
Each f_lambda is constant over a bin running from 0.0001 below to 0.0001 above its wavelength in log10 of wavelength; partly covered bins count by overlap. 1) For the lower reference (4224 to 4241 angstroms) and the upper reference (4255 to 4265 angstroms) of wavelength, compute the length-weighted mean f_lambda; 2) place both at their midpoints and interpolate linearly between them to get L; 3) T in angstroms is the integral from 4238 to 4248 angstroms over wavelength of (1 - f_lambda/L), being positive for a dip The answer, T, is -0.32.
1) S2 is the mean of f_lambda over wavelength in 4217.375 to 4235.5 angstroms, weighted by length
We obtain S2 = 28.6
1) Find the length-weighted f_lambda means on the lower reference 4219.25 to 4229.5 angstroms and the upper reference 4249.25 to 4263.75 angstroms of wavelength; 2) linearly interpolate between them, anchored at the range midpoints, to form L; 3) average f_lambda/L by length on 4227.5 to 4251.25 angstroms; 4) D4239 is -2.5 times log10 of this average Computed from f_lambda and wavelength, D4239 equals -0.03 mag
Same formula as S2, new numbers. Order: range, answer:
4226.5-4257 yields 29.1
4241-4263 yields 29.1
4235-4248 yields 29.3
